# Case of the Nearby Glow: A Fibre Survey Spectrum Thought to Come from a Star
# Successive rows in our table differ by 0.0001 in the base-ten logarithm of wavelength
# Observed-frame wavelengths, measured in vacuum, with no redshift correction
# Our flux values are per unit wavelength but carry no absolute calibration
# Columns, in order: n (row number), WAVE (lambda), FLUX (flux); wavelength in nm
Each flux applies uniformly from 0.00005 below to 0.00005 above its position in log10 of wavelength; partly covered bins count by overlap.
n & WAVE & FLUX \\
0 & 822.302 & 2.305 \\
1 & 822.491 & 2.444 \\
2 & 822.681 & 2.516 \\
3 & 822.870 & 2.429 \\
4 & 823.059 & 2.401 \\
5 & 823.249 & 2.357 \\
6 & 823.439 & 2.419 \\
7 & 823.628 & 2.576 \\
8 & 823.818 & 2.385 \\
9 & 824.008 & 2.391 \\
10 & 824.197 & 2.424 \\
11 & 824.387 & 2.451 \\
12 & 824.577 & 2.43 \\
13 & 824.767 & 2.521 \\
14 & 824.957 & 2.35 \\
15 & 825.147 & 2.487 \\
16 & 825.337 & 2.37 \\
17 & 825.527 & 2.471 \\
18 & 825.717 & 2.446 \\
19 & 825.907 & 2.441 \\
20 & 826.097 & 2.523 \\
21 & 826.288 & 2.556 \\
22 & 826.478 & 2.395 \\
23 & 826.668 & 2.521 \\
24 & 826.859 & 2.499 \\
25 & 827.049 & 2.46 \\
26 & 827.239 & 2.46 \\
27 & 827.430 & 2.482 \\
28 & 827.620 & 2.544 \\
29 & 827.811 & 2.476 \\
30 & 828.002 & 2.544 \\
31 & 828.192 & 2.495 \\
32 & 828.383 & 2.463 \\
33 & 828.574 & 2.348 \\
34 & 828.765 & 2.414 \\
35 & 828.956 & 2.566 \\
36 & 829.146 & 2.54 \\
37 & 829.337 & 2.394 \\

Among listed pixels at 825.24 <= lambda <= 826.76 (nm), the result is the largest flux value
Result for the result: 2.556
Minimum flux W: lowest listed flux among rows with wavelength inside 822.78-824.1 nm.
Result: 2.357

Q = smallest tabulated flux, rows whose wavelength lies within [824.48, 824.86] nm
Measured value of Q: 2.43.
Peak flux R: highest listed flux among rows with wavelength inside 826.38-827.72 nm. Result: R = 2.544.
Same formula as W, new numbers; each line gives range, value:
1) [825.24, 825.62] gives 2.37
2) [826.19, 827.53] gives 2.395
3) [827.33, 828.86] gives 2.348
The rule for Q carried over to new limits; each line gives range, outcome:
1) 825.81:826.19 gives 2.441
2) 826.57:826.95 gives 2.499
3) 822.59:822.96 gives 2.429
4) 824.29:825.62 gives 2.35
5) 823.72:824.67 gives 2.385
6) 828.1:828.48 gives 2.463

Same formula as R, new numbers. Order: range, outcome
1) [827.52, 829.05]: 2.566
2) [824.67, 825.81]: 2.521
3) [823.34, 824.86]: 2.576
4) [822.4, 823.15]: 2.516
